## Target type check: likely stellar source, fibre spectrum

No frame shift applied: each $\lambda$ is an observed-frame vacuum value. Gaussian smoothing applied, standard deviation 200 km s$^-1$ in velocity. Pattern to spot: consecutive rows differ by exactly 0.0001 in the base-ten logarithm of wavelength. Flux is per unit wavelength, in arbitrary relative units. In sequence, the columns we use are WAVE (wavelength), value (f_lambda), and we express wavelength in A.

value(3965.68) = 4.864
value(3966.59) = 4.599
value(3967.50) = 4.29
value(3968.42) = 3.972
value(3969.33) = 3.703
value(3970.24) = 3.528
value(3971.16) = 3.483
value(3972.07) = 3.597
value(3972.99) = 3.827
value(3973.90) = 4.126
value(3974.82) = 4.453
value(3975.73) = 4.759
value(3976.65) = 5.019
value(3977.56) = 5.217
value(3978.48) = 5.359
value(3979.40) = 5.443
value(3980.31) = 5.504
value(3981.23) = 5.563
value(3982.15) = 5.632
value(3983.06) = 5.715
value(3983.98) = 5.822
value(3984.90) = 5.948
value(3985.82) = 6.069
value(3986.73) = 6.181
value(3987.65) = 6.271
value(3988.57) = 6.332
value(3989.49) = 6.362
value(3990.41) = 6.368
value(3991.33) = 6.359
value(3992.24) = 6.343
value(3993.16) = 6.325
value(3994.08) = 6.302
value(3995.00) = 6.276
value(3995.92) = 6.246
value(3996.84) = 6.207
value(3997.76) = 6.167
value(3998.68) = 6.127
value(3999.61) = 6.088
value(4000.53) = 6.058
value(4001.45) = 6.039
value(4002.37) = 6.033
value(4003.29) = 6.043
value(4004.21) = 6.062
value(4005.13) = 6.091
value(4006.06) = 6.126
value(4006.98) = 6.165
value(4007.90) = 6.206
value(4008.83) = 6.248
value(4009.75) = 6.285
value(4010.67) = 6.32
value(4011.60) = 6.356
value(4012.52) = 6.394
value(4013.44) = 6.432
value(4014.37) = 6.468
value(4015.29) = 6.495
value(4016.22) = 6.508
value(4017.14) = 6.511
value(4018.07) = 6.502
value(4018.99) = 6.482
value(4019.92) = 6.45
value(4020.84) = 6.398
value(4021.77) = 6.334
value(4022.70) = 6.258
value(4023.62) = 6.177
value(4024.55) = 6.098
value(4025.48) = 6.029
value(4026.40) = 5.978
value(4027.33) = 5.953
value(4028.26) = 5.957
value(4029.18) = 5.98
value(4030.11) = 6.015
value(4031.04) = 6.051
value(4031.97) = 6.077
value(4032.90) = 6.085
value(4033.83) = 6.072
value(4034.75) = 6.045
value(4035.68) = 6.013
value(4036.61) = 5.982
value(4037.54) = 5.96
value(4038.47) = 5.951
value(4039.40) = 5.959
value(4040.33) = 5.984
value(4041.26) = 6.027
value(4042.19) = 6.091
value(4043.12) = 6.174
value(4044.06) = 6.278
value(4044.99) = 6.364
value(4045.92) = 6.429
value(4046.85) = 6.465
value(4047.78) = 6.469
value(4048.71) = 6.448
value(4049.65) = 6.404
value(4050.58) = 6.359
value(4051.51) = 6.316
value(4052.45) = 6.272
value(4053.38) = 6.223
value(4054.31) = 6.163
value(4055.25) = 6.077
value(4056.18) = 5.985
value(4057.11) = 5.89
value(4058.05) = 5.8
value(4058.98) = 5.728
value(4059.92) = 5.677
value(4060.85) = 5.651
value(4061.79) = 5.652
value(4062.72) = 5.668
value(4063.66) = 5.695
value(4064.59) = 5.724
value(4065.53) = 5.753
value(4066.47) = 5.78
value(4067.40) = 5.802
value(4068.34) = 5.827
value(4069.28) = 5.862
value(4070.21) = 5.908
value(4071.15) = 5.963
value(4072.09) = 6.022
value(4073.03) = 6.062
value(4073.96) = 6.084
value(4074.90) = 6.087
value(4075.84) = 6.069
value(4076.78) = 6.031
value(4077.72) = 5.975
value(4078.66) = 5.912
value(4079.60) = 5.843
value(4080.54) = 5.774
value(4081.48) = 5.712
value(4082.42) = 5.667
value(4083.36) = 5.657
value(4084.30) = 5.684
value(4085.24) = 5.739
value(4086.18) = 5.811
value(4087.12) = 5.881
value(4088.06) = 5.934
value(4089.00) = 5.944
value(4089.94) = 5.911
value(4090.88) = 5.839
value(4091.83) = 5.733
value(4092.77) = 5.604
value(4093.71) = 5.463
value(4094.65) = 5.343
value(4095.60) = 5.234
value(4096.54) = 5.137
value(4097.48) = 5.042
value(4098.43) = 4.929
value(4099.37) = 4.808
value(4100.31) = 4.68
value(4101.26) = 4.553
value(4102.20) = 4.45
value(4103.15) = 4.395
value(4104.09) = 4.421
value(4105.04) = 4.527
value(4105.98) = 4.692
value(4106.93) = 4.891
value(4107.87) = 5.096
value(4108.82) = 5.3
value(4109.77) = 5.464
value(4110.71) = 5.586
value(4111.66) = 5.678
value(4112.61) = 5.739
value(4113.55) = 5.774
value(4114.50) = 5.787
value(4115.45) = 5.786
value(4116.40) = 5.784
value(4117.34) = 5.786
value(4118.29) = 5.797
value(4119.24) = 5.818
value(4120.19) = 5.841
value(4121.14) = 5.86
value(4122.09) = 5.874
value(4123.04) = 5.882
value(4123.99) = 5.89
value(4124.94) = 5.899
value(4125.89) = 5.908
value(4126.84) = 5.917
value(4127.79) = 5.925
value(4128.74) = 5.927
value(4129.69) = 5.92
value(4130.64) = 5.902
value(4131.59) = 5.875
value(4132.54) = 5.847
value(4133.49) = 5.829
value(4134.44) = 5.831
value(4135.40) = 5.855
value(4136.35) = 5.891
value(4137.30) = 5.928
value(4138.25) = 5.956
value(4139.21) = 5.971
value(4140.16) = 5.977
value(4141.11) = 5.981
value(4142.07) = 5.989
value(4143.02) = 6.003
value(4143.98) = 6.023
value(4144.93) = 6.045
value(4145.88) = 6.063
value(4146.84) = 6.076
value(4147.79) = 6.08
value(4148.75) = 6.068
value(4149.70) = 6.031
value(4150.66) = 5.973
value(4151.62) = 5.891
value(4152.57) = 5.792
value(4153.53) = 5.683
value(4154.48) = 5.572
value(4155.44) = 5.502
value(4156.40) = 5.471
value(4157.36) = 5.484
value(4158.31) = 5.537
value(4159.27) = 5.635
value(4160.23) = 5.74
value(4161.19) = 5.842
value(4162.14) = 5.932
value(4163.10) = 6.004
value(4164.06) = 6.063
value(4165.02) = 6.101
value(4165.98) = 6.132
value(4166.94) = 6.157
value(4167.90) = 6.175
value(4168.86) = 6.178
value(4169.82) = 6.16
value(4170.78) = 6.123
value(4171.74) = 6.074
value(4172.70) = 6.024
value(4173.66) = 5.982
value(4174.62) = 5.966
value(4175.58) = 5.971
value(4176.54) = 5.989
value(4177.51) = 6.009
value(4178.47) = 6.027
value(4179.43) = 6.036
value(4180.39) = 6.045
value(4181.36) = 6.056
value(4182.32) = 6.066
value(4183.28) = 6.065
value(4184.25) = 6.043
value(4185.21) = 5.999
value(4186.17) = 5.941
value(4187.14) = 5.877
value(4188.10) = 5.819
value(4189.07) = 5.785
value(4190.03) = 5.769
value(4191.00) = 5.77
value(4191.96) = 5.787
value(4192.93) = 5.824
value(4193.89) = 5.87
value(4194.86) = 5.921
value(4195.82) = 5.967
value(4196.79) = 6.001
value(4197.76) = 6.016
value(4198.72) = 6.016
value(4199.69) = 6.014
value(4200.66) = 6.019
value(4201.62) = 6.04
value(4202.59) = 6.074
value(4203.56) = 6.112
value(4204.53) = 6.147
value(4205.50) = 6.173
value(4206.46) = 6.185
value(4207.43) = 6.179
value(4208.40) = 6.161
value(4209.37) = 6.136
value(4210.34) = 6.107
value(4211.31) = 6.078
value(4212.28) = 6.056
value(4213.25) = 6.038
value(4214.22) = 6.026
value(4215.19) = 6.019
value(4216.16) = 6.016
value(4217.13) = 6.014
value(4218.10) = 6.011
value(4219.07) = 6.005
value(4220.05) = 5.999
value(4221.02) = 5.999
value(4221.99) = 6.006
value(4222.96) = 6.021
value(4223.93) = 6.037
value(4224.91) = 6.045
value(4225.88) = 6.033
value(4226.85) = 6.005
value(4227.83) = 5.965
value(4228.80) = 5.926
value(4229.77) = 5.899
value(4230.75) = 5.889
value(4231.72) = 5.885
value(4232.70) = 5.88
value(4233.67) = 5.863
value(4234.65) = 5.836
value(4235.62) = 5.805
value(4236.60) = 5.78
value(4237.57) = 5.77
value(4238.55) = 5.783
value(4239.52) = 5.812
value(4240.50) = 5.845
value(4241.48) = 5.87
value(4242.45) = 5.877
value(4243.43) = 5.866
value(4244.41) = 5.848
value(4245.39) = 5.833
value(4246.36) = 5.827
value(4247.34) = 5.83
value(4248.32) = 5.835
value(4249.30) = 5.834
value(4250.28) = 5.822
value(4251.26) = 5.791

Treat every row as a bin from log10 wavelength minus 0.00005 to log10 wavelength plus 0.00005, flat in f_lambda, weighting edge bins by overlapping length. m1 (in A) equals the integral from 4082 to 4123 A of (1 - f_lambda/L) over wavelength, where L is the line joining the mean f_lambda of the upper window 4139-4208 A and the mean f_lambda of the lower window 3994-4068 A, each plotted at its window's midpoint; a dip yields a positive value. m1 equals 4.2 A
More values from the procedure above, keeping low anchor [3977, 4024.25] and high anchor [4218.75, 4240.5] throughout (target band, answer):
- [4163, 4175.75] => -0.23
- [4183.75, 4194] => 0.17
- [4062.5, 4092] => 1.04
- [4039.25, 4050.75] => -0.32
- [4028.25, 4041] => 0.21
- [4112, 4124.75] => 0.45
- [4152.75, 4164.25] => 0.56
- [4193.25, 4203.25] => -0.08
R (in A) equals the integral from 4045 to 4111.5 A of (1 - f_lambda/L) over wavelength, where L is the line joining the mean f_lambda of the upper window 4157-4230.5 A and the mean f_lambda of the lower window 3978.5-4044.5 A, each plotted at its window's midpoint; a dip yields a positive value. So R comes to 4.5 A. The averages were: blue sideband 6.13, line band 5.67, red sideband 5.99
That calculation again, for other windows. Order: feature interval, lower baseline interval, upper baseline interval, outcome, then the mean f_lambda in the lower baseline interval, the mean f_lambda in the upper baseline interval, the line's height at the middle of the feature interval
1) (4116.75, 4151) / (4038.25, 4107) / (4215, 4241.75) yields -0.7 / 5.74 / 5.93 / 5.81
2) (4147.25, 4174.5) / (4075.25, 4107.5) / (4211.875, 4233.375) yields -1.0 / 5.39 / 5.99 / 5.71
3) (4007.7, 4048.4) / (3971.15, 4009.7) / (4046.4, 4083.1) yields -2.4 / 5.76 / 5.97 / 5.86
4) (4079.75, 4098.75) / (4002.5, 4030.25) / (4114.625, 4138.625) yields 1.2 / 6.24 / 5.87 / 6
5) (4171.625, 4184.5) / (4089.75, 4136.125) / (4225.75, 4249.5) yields -0.8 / 5.49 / 5.86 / 5.68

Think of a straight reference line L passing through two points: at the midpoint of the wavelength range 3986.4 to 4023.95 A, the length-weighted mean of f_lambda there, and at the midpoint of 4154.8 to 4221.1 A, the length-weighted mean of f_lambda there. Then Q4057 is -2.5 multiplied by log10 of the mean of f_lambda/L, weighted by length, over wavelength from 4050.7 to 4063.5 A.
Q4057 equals 0.05 mag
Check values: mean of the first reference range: 6.28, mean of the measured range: 5.94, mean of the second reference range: 5.98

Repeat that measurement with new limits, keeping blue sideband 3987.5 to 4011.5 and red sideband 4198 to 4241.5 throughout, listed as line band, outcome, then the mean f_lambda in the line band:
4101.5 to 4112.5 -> 0.22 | 4.97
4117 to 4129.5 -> 0.04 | 5.87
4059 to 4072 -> 0.07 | 5.77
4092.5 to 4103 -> 0.22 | 4.99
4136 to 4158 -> 0.03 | 5.89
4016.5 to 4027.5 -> -0.02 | 6.28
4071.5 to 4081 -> 0.03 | 5.98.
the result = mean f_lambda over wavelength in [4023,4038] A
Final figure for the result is 6.04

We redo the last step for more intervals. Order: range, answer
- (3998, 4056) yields 6.2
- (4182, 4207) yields 5.97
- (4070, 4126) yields 5.56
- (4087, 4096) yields 5.68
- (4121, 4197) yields 5.93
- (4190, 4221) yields 6.02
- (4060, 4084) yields 5.84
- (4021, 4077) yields 6.04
